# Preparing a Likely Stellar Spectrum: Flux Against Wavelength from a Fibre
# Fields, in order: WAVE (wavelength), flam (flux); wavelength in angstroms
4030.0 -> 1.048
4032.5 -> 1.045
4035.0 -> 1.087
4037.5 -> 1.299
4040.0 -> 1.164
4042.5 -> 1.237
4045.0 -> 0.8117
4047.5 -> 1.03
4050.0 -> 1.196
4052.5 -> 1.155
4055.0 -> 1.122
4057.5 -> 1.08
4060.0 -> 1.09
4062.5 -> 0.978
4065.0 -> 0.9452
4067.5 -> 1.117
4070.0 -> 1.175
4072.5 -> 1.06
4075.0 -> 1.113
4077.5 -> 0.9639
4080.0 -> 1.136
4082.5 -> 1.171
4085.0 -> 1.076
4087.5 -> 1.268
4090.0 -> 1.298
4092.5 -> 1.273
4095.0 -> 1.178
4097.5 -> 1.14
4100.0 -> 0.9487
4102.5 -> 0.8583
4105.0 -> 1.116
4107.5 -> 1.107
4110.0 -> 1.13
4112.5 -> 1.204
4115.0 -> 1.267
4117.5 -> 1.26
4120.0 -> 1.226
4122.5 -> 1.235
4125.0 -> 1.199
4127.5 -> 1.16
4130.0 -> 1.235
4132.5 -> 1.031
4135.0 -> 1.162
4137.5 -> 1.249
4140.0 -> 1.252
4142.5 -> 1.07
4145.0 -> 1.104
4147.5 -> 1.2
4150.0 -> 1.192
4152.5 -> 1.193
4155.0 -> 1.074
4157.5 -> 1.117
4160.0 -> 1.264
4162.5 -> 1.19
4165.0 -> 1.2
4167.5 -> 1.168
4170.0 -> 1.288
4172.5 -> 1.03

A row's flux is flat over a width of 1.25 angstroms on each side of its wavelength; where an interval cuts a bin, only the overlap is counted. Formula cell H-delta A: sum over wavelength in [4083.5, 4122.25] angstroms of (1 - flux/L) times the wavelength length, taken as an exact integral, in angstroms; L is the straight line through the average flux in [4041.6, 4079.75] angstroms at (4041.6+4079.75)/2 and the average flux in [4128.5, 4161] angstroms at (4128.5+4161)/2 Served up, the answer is -1.41 angstroms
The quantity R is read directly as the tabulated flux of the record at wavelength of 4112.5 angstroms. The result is 1.204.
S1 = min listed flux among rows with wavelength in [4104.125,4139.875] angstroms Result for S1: 1.031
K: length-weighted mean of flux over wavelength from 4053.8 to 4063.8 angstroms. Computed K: 1.07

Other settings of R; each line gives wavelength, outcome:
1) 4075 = 1.113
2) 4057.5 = 1.08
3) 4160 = 1.264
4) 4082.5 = 1.171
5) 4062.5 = 0.978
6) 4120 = 1.226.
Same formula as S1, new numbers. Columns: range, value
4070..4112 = 0.8583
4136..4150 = 1.07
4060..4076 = 0.9452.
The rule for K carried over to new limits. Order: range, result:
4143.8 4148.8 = 1.15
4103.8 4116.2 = 1.16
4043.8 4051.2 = 1.01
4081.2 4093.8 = 1.22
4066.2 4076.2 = 1.12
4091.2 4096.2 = 1.23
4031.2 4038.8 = 1.14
